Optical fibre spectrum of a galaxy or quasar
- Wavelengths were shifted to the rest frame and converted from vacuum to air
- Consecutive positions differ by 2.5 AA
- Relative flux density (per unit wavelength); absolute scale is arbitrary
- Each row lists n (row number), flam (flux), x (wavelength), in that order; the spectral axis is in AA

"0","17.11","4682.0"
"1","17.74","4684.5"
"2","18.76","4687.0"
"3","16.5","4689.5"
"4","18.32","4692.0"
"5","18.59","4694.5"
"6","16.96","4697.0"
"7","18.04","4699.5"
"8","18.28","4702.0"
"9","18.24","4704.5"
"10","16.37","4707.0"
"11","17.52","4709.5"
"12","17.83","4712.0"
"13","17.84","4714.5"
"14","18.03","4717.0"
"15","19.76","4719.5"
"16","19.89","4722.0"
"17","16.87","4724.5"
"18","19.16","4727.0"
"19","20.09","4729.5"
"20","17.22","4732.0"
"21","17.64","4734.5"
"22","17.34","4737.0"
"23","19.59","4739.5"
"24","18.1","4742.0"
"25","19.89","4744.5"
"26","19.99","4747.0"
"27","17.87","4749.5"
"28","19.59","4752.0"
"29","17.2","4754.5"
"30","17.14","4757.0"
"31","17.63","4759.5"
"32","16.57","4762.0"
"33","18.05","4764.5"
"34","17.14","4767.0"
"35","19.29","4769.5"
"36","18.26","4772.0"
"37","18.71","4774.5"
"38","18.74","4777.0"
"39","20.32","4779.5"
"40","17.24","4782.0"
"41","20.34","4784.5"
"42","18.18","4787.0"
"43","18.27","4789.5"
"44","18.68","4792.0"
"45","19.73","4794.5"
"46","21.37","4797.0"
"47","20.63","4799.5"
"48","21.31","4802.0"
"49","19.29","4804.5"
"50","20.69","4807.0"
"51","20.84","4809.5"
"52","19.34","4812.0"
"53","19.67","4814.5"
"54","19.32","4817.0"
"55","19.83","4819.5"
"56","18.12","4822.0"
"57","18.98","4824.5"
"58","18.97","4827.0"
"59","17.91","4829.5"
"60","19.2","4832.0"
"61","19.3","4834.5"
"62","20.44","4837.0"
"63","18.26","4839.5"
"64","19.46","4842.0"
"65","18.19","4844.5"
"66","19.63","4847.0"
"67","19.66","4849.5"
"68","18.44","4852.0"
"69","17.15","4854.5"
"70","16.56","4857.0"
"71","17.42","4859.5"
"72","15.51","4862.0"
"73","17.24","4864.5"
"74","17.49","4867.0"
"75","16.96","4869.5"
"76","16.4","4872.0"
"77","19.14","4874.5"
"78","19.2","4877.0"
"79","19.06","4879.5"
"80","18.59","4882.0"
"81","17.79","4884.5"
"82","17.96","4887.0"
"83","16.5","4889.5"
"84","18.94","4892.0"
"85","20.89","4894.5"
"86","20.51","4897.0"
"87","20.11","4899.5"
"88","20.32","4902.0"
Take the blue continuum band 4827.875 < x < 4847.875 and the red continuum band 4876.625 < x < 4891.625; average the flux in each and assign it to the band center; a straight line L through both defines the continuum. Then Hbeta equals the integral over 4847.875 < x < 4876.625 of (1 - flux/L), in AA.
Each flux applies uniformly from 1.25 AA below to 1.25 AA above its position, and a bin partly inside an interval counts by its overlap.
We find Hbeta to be 1.6 AA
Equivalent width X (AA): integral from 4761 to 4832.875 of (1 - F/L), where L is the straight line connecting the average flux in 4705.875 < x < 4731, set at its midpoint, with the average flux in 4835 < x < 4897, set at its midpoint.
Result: -3.3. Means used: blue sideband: 18.3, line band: 19.1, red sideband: 18.3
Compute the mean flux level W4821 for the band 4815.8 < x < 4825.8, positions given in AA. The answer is 19.1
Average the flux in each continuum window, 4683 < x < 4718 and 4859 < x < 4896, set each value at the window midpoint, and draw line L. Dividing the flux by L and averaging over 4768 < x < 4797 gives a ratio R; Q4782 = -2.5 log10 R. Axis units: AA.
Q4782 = -0.07 mag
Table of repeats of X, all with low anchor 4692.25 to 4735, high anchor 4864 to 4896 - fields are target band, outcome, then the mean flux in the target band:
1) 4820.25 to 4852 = -1.4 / 19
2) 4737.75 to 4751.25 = -0.7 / 19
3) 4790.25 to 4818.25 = -2.9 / 20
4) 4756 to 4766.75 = 0.5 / 17.3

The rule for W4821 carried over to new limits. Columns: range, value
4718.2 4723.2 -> 19.8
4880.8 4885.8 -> 18.2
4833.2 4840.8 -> 19.3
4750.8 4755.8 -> 18.4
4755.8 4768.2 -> 17.3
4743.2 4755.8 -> 18.9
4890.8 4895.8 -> 19.9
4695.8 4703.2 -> 17.8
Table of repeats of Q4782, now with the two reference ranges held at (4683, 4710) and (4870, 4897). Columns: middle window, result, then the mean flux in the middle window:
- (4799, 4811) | -0.13 mag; 20.5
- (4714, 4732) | -0.05 mag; 18.7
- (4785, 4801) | -0.08 mag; 19.5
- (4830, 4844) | -0.05 mag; 19.2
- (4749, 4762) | 0.01 mag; 17.8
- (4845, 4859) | 0.01 mag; 18.2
